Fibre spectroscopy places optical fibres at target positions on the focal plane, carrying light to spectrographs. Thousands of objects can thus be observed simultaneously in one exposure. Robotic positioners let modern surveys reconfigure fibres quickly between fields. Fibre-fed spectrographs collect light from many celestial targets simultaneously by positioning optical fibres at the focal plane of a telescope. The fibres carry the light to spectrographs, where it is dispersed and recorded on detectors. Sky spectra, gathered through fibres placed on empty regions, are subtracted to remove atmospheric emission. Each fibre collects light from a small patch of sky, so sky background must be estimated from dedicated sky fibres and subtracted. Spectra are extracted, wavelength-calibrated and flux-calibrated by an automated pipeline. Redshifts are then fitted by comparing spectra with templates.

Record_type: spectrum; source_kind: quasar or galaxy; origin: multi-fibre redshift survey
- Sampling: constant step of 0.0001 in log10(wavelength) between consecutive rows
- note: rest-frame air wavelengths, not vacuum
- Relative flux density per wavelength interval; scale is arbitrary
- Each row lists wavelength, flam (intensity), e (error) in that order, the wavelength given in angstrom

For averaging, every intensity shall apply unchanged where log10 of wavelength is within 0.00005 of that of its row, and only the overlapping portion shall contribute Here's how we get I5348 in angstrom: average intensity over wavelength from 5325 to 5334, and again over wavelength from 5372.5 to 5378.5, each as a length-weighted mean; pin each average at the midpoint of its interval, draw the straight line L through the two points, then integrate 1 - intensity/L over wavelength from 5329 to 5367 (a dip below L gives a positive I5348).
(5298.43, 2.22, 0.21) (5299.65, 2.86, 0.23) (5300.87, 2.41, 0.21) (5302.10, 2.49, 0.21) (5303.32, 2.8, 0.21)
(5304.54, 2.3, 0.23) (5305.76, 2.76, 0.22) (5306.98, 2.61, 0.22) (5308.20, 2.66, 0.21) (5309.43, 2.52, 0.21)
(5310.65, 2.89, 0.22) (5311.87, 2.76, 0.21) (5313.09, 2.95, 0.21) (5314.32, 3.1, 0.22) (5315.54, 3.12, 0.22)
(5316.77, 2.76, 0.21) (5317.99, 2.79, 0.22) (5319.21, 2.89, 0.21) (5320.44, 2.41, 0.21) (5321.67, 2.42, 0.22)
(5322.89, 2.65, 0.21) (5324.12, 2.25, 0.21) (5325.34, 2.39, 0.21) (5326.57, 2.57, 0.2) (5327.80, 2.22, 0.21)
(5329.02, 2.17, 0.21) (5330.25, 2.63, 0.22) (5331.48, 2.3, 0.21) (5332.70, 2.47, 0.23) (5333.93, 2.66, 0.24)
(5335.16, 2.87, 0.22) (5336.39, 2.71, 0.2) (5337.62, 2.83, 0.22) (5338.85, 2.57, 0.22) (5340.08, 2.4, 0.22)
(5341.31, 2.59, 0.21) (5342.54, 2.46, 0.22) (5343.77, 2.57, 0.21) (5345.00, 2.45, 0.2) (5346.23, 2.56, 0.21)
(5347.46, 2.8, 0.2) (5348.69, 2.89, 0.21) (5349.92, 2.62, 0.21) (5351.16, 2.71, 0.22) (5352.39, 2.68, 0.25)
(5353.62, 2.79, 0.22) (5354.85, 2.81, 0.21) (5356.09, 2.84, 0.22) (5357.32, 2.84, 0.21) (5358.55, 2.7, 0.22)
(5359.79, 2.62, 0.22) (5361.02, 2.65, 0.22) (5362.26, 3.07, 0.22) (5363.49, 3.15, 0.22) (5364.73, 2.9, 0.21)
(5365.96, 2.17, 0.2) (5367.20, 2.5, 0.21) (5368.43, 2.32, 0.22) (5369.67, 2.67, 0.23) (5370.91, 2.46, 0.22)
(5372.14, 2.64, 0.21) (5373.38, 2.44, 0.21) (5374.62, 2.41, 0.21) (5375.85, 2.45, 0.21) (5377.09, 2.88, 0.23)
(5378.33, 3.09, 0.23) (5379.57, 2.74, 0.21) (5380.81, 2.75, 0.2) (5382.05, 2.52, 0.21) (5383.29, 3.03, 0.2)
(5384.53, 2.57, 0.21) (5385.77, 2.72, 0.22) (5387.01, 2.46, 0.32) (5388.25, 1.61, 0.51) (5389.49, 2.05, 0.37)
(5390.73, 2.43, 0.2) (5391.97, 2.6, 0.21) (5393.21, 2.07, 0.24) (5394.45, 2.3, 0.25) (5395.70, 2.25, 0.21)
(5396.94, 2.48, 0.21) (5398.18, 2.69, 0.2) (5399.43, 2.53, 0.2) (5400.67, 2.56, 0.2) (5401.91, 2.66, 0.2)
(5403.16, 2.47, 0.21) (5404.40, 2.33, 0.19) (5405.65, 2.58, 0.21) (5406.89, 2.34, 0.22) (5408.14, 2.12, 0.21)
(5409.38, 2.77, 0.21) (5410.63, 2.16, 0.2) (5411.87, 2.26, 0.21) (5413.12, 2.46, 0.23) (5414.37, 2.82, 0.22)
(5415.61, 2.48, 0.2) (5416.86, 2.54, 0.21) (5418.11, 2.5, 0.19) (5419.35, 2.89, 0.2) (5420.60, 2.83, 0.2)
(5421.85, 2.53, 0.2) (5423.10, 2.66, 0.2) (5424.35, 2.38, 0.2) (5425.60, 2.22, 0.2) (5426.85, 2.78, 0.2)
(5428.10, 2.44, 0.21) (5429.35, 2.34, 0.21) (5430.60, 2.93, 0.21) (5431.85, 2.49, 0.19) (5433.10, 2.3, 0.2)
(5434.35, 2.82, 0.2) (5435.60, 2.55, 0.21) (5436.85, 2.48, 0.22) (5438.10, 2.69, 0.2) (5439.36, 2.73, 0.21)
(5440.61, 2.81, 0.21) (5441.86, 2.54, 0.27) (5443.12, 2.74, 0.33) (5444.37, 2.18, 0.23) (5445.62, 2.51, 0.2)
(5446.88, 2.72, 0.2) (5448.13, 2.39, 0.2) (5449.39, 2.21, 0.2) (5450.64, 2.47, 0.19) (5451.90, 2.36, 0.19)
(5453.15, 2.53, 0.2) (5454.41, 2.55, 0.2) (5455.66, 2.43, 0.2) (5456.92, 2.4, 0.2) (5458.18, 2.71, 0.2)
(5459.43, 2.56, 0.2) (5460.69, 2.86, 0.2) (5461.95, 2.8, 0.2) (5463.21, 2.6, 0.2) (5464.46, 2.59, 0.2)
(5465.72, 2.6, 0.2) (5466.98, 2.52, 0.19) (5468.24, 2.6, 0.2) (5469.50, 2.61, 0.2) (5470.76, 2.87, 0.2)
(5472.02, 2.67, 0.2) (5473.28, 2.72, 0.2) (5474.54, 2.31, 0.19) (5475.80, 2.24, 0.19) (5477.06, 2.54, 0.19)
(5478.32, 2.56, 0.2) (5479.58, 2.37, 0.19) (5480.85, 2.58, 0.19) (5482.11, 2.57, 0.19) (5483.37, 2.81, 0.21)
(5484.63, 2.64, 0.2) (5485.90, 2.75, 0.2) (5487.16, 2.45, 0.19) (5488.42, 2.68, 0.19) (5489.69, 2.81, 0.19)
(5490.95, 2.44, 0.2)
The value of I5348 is -2.6 angstrom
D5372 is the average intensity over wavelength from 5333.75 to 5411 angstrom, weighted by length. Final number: 2.58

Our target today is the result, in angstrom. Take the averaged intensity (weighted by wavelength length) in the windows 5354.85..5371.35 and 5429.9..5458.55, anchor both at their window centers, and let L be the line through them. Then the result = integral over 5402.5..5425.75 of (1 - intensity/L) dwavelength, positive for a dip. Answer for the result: 0.9 angstrom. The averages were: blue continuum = 2.69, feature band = 2.5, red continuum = 2.54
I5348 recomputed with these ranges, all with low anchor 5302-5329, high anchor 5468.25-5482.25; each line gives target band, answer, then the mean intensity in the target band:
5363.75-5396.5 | 1.23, 2.51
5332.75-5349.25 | -0.05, 2.64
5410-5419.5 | 0.33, 2.5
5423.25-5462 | 0.39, 2.54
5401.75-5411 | 0.59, 2.42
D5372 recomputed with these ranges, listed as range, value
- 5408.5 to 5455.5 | 2.54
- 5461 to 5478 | 2.59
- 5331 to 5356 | 2.64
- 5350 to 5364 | 2.8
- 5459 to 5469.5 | 2.64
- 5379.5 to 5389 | 2.53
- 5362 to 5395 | 2.55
